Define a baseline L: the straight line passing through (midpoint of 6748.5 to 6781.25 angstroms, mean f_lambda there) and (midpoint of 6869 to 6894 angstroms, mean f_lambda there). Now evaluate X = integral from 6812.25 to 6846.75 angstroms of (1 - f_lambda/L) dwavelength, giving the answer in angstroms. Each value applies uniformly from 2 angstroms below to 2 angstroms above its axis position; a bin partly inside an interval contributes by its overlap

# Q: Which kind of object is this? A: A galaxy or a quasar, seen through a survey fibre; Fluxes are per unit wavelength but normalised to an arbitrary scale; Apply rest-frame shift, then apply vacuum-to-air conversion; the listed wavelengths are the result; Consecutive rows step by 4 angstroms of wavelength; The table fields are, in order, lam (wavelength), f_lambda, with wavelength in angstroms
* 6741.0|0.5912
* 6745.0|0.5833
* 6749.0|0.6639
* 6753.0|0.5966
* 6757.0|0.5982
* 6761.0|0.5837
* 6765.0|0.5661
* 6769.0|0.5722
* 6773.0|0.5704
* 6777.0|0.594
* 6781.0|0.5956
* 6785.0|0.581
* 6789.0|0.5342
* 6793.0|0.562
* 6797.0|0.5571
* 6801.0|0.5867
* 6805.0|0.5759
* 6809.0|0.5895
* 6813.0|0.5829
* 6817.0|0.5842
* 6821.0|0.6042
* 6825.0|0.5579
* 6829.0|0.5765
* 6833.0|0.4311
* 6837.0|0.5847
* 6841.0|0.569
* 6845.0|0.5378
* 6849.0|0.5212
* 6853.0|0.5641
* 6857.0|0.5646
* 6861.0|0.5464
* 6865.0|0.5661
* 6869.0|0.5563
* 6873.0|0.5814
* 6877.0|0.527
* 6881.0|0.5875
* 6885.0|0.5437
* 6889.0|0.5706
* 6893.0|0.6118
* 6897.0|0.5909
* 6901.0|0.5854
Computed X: 1.2 angstroms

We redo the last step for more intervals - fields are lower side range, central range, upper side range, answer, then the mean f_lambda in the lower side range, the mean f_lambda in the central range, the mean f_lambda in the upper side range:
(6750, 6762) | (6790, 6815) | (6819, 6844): -0.14 angstroms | 0.6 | 0.574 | 0.553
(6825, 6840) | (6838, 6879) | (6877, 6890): -0.38 angstroms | 0.537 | 0.554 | 0.561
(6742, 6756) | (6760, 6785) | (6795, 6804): 0.55 angstroms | 0.612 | 0.58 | 0.572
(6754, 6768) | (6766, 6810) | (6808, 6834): 0.07 angstroms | 0.583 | 0.574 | 0.565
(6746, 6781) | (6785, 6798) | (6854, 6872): 0.63 angstroms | 0.593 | 0.555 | 0.56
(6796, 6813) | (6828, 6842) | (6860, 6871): 0.80 angstroms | 0.579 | 0.536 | 0.557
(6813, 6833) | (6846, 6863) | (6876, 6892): 0.47 angstroms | 0.566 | 0.548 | 0.562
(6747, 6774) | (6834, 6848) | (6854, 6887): 0.42 angstroms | 0.594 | 0.551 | 0.559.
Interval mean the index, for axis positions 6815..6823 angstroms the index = 0.594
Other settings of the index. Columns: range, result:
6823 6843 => 0.544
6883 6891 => 0.557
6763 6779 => 0.576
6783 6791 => 0.558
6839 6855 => 0.548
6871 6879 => 0.554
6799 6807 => 0.581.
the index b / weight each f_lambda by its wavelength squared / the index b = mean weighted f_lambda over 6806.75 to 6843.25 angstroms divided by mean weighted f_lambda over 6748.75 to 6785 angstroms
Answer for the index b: 1.0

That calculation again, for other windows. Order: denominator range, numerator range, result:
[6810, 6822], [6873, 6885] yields 0.97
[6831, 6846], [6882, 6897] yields 1.11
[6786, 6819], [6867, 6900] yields 1.02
